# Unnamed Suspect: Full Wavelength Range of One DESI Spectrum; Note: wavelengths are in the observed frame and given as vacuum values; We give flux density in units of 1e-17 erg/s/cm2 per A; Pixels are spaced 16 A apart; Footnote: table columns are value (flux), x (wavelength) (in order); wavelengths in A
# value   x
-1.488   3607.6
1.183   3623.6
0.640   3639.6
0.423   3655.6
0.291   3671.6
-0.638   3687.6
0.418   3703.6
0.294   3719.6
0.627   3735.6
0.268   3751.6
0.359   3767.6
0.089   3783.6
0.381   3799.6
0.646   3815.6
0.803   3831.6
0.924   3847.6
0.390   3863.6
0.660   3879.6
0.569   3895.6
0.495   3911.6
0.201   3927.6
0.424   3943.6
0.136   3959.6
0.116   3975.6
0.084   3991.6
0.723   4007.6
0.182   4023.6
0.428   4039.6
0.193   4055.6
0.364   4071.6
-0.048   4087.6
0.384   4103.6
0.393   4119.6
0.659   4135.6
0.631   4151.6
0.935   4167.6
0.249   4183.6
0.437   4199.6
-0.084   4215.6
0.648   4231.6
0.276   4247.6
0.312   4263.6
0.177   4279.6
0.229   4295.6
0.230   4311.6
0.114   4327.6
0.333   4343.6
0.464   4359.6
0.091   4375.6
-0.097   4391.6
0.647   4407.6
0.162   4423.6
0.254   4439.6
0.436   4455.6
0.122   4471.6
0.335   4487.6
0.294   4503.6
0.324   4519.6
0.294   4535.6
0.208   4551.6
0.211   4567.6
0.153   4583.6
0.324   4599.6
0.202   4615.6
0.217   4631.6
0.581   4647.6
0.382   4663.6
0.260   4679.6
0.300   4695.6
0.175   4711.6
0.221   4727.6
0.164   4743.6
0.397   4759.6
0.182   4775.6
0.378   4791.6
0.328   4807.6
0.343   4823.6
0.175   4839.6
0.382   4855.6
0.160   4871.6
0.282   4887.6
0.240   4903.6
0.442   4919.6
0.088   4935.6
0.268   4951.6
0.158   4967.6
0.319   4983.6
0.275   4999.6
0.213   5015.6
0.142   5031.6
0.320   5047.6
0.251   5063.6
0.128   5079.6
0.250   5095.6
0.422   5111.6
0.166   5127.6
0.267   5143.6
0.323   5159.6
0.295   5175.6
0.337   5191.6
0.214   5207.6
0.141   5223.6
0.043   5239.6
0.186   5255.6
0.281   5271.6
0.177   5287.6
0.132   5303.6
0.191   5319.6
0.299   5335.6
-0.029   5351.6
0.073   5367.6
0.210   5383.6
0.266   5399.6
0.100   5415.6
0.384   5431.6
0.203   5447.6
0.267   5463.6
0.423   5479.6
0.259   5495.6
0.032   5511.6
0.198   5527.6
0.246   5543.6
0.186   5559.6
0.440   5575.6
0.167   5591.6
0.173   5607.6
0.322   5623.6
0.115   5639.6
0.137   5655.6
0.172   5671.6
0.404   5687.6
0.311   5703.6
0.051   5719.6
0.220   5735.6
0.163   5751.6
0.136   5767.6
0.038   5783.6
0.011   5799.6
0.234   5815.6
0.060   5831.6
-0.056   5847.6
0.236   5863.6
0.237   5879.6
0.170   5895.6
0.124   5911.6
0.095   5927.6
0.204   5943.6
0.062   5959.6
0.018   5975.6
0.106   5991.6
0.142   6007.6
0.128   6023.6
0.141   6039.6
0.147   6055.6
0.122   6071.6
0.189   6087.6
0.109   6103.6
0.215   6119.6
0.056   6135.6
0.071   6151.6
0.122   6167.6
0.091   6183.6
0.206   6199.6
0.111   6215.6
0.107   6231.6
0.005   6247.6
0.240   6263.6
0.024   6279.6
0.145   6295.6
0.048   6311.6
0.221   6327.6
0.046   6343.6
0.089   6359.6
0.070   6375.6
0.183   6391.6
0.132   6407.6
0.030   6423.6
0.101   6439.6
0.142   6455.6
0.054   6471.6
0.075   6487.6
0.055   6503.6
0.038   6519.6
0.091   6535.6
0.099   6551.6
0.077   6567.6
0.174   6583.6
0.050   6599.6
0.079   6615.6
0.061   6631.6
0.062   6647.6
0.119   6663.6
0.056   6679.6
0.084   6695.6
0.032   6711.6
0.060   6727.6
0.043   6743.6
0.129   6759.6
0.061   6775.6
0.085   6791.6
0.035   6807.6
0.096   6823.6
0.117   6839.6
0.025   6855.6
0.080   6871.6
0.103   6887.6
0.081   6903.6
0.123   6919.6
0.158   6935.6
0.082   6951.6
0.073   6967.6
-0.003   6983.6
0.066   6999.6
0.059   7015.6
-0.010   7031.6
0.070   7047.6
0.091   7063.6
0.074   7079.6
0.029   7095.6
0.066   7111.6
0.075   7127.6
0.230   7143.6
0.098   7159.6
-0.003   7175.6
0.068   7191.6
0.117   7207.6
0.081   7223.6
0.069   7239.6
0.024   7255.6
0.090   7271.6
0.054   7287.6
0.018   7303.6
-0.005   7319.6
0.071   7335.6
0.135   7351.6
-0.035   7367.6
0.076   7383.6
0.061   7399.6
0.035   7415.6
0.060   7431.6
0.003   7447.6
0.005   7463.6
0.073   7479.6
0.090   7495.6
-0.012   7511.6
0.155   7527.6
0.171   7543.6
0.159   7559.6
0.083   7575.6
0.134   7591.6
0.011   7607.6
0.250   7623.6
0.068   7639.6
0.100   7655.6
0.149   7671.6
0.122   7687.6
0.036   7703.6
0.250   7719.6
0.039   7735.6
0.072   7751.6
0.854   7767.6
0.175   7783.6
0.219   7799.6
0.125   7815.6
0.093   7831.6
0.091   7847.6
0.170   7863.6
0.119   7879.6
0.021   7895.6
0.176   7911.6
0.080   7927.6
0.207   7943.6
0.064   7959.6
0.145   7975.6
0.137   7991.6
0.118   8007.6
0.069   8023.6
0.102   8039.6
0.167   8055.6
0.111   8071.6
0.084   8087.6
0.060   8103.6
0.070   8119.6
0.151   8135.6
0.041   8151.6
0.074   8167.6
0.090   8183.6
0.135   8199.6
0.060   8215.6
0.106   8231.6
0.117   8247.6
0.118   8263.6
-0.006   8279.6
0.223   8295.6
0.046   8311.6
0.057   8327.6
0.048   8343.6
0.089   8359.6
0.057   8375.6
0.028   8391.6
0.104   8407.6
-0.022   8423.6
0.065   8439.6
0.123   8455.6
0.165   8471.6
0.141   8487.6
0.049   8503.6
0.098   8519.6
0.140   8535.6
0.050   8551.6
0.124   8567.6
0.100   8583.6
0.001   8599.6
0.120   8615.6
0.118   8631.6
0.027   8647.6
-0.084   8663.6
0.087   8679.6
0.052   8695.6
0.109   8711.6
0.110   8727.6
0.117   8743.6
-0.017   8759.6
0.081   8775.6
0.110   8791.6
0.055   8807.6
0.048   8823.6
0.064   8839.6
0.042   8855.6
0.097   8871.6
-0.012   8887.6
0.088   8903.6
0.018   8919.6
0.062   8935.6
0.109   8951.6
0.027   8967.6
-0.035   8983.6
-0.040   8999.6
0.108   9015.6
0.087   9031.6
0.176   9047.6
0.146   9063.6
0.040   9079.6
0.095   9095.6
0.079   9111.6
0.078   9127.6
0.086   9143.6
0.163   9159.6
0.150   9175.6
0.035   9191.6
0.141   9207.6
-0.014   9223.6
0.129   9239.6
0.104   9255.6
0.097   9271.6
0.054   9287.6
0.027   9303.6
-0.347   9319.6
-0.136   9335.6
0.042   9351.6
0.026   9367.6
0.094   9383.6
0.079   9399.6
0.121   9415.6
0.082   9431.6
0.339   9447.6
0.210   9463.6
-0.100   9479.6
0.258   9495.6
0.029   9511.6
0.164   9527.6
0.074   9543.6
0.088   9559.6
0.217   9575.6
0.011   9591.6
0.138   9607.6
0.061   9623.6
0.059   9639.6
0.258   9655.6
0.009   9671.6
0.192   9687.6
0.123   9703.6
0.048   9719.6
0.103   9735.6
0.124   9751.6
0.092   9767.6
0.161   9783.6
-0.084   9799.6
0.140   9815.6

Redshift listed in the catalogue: 1.08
